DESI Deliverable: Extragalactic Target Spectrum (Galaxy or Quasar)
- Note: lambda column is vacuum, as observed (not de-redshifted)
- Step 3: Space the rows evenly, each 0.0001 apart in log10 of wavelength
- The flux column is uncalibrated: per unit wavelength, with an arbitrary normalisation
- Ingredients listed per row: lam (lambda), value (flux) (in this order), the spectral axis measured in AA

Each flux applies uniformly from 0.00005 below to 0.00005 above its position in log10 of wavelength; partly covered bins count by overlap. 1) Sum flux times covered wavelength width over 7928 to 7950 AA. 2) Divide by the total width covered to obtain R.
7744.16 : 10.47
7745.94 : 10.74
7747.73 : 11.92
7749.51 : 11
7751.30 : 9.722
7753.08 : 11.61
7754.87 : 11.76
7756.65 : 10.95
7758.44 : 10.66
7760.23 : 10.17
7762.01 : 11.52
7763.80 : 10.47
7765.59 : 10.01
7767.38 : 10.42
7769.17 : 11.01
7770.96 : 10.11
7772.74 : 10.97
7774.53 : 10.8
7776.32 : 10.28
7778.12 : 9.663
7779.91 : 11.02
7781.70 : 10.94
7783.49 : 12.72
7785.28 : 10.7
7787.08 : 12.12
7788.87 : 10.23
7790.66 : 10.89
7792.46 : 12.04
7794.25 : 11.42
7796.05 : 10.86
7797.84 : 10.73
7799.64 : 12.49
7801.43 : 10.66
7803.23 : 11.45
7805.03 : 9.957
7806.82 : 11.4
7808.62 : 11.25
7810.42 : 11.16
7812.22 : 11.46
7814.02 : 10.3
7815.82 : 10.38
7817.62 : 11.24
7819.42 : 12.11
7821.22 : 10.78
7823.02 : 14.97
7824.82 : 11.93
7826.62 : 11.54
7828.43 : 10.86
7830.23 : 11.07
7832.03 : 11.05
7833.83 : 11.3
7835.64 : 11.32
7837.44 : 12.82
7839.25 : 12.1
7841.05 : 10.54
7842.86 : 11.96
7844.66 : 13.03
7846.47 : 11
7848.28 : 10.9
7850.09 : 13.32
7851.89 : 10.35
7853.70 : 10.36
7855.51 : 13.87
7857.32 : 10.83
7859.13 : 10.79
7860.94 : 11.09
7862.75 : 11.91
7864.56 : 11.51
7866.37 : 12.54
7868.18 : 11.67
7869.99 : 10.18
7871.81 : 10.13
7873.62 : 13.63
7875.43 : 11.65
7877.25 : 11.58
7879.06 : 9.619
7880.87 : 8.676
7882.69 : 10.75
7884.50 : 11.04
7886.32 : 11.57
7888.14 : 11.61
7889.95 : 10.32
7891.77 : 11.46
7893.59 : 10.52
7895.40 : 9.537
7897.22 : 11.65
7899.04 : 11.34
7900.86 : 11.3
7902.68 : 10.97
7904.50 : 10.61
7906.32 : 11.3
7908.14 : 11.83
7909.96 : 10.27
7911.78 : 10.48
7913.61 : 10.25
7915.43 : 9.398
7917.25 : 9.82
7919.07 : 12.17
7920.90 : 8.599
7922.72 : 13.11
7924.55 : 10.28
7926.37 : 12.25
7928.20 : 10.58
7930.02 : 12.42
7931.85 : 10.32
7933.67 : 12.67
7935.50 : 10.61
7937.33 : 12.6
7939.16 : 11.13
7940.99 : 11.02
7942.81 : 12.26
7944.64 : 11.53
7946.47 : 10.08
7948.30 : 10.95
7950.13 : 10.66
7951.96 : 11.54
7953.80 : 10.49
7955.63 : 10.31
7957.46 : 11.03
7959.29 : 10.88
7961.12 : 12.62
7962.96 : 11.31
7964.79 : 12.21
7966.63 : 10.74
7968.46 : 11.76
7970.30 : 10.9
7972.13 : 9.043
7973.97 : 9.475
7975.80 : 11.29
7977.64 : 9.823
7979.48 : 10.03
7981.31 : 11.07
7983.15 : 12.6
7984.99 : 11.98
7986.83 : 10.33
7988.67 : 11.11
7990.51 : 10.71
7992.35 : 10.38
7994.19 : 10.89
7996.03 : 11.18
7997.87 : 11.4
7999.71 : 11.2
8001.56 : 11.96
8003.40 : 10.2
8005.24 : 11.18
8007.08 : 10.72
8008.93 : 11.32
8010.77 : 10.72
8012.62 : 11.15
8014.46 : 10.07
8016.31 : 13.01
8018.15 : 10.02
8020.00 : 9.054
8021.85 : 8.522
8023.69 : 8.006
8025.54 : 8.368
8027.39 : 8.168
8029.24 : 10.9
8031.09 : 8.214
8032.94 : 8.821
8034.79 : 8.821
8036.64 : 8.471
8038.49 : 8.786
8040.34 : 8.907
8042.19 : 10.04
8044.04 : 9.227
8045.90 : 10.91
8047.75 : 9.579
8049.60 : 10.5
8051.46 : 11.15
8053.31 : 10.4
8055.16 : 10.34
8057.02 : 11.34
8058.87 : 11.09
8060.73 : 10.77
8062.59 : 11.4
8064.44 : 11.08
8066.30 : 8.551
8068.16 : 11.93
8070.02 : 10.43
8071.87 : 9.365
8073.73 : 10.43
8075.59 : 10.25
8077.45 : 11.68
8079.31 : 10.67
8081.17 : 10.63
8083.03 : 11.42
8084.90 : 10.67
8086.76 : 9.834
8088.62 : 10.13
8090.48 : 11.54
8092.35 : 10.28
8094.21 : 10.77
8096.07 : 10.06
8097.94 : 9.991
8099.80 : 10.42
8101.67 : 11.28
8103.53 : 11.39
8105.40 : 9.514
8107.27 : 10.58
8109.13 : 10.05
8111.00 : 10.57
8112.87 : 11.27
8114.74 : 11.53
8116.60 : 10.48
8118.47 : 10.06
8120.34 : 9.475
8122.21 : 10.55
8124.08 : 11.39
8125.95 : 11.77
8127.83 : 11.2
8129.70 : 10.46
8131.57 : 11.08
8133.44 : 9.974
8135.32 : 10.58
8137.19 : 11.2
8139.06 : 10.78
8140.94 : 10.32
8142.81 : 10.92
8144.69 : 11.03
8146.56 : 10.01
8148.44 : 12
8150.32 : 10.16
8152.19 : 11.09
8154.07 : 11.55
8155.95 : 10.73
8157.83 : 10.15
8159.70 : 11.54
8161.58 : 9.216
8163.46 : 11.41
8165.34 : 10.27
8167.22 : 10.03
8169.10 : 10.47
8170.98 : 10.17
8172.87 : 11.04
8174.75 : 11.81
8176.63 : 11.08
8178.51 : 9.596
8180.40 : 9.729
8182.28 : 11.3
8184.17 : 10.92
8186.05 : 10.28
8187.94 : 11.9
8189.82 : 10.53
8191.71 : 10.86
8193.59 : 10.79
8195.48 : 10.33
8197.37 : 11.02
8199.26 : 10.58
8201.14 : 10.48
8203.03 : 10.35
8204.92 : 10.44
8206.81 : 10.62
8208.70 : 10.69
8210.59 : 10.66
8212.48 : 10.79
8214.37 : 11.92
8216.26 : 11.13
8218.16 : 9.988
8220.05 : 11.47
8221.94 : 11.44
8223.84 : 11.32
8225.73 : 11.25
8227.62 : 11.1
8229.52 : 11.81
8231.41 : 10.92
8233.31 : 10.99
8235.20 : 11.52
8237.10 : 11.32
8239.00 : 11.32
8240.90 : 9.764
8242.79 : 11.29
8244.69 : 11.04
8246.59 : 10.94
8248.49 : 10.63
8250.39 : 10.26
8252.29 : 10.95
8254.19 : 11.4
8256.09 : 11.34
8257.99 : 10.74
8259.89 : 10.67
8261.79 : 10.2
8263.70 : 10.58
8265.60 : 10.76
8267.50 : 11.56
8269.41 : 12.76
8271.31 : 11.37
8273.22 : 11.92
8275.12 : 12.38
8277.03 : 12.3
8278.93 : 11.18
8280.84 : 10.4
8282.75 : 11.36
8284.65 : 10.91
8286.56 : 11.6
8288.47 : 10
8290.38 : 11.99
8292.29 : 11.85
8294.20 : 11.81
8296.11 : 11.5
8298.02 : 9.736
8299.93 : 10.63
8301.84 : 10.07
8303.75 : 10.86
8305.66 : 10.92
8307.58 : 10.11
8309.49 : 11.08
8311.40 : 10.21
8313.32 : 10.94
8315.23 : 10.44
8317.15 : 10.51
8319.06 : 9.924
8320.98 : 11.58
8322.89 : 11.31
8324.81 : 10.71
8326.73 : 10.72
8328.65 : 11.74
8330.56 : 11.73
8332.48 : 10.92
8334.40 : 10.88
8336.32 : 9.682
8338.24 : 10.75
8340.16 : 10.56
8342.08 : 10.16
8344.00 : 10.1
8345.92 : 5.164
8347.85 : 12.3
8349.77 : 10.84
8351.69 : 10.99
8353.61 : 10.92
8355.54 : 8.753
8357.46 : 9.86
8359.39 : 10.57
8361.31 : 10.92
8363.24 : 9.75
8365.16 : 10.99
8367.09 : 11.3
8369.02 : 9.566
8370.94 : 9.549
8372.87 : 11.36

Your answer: 11.4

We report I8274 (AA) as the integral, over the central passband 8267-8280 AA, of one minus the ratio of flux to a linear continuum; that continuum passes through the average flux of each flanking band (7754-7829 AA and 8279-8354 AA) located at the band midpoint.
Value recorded -1.42 AA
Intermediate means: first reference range 11.1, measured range 11.9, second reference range 10.7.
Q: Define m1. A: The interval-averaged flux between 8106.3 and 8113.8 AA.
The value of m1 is 10.6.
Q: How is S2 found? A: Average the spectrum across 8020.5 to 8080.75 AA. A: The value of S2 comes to 9.91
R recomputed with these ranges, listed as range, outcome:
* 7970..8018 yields 10.9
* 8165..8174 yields 10.4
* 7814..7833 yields 11.5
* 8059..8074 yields 10.5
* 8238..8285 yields 11.1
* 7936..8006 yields 11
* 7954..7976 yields 10.9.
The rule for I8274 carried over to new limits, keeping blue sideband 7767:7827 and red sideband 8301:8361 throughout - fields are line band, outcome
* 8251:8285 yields -2.2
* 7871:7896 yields 0.4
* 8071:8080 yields 0.3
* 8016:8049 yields 4.9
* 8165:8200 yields 0.0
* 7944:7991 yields 0.1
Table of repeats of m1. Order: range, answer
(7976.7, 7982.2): 10.3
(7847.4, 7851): 12.1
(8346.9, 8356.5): 10.8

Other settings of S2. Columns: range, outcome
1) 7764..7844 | 11.2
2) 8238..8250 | 10.8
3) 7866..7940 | 11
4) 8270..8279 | 11.9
